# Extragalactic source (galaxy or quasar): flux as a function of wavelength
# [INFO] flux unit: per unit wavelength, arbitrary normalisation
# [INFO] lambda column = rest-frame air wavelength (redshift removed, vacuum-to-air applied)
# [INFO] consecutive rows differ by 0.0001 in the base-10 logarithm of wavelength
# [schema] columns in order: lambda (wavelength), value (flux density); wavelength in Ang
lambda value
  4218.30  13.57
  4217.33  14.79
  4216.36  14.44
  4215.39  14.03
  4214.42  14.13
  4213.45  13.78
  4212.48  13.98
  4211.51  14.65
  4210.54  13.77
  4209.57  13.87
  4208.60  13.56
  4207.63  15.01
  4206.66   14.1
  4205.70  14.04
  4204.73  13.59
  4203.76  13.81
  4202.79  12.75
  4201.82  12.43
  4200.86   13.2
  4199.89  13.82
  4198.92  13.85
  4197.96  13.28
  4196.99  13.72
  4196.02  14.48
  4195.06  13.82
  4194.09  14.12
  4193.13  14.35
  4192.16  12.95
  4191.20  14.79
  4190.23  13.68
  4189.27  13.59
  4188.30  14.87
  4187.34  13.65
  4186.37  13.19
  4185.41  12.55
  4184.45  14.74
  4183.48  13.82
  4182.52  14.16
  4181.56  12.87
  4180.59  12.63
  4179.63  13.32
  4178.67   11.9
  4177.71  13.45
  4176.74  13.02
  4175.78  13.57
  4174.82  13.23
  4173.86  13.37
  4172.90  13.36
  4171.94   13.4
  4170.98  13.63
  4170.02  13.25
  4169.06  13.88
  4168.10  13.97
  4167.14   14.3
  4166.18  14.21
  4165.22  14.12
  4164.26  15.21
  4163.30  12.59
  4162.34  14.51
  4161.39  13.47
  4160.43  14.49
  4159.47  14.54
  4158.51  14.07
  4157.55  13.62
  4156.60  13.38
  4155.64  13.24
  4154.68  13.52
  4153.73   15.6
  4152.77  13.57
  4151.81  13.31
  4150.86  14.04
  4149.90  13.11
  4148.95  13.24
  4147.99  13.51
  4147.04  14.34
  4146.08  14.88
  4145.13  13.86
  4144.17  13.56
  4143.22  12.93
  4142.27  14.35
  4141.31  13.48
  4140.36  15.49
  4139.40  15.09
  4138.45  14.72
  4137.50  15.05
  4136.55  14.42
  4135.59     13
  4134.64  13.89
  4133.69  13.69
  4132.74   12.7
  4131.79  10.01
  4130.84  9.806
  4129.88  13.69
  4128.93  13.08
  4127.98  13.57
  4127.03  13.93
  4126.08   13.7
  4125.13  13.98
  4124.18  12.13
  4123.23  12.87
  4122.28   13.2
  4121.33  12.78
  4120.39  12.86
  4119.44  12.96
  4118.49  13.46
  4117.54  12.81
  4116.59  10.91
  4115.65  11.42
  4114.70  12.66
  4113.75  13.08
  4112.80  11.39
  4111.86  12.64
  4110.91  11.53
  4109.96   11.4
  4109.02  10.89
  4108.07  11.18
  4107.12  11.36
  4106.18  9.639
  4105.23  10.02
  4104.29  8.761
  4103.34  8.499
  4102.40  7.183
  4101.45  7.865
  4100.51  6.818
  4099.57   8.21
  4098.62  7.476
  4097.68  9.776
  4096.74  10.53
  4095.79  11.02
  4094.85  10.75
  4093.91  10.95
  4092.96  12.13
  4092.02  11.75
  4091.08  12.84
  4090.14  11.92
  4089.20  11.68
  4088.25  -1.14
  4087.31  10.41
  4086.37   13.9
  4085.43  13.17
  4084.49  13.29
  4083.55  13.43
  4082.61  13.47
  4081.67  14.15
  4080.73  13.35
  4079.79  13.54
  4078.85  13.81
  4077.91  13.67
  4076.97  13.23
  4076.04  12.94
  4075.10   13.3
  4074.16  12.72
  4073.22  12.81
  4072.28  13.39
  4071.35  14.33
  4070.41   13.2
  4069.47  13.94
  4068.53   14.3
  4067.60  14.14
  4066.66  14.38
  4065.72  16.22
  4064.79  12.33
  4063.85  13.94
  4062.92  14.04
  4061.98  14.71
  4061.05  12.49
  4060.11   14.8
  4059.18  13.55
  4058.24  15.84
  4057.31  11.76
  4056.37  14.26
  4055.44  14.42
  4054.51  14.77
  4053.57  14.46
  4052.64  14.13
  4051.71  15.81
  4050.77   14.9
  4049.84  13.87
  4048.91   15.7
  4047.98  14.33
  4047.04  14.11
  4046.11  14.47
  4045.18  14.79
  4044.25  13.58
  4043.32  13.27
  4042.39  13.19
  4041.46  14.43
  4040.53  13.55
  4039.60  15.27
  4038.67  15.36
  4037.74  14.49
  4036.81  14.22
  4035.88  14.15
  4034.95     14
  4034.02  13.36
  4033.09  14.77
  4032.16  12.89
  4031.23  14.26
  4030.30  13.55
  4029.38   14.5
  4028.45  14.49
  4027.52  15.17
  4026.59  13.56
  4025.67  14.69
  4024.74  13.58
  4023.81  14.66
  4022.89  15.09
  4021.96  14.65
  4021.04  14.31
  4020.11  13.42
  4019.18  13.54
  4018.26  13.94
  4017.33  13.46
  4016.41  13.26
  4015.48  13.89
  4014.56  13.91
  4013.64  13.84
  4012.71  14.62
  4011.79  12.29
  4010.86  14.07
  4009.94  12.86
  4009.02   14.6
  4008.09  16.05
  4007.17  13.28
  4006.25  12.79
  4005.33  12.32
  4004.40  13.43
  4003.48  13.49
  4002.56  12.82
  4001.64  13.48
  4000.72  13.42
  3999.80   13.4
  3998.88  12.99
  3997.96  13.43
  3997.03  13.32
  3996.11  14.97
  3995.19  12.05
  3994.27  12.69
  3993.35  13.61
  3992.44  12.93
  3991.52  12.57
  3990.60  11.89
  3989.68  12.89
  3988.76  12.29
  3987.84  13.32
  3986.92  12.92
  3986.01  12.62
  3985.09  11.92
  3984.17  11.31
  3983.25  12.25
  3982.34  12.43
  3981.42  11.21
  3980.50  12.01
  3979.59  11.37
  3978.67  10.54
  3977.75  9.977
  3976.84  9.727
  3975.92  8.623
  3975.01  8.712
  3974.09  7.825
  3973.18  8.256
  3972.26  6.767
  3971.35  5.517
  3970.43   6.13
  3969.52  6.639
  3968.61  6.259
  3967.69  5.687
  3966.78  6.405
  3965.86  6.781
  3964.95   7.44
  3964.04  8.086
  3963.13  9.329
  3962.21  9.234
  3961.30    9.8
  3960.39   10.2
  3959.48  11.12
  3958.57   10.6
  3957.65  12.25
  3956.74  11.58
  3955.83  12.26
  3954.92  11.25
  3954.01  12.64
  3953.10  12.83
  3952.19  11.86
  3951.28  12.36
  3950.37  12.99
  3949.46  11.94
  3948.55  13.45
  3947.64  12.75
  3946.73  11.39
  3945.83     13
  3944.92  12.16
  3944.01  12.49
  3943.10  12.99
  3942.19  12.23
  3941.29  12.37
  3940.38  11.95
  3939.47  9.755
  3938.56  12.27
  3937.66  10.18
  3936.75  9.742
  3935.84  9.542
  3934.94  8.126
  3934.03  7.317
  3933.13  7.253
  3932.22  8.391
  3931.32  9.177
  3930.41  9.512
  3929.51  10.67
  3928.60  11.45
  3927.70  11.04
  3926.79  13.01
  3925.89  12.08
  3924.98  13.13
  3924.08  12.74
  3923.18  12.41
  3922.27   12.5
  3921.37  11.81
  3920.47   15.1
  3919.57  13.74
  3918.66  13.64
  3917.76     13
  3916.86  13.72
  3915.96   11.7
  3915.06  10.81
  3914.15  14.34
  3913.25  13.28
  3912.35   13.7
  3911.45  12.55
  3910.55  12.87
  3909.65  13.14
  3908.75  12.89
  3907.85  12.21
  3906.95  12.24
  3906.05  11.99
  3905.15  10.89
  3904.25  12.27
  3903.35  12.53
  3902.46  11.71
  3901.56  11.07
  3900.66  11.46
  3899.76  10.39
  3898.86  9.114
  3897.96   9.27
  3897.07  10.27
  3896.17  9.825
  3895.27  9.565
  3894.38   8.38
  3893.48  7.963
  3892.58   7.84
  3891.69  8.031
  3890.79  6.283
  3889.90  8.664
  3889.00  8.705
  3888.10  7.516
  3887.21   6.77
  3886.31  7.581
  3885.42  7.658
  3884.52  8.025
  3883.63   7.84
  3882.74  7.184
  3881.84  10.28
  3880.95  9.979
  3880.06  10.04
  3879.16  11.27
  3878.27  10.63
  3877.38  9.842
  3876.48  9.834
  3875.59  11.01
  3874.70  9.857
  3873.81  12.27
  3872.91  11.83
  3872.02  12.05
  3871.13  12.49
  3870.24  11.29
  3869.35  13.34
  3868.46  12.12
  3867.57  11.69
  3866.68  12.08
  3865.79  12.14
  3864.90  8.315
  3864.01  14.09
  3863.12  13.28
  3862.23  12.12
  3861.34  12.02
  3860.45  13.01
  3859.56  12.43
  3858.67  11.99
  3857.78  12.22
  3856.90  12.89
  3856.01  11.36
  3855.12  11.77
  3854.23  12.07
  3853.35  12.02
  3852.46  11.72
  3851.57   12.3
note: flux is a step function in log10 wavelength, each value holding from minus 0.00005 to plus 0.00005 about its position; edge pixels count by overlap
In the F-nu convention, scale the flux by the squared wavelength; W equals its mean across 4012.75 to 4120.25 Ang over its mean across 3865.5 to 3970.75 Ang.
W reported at 1.29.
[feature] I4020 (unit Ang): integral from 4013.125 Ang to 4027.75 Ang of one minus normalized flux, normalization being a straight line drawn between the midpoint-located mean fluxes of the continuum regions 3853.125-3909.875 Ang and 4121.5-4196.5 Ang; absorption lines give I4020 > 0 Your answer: -2.3 Ang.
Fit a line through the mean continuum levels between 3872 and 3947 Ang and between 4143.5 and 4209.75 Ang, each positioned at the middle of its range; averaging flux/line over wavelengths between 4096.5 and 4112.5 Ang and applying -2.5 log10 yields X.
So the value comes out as 0.32 mag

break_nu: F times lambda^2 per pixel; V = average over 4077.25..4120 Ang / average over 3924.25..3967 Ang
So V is 1.1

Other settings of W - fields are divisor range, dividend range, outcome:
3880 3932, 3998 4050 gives 1.37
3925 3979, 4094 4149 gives 1.30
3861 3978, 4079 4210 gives 1.35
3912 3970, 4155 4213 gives 1.40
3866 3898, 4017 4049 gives 1.57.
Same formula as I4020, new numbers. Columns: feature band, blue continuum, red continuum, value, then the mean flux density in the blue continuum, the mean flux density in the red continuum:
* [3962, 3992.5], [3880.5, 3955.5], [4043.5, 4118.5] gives 4.7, 11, 12.4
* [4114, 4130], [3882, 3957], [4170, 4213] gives 0.0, 11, 13.6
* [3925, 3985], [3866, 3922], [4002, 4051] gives 9.7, 10.8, 14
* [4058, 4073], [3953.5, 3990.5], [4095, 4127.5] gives -4.6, 9.93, 11.1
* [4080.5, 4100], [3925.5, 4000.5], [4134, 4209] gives 2.4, 10.8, 13.8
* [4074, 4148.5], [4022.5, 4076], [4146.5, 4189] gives 9.5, 14.1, 13.7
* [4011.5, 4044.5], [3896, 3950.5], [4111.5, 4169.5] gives -4.0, 11.7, 13.5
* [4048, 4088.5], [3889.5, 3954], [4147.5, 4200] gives -2.7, 11.4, 13.7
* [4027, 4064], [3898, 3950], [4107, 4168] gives -4.8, 11.7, 13.3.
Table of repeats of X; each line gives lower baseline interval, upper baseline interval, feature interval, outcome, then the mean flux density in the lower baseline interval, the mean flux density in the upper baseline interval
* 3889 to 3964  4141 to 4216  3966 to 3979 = 0.47 mag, 11.3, 13.7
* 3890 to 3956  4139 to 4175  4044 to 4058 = -0.13 mag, 11.4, 13.9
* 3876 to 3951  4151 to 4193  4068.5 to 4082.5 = -0.07 mag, 10.9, 13.7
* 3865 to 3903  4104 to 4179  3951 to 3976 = 0.19 mag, 9.88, 13.2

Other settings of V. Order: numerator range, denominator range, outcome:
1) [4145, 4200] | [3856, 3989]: 1.44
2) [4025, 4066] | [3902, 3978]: 1.38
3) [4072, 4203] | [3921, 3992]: 1.32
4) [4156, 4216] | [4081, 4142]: 1.21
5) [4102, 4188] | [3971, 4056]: 1.06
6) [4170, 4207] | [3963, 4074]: 1.14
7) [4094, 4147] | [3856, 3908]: 1.29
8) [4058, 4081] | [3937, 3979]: 1.43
